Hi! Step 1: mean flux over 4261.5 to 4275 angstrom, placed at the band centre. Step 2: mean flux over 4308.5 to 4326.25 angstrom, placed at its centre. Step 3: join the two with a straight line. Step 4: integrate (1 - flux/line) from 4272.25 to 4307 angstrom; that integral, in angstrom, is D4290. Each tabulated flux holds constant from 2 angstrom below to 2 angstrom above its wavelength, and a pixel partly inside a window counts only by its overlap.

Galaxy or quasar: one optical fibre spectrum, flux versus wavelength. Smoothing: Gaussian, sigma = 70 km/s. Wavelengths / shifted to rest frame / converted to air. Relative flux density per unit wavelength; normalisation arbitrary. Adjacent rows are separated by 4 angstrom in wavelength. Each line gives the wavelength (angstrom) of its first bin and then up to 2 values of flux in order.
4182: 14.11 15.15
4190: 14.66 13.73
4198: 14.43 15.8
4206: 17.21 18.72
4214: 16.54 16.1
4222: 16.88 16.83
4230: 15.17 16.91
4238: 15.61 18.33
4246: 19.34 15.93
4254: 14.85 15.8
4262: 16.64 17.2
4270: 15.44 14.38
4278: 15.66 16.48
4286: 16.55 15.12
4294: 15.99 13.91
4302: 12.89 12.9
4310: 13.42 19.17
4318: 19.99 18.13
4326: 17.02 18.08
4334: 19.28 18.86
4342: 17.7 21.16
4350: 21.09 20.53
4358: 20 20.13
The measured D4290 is 3.7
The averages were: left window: 15.9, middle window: 14.9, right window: 17.7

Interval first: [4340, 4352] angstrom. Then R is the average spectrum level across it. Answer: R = 20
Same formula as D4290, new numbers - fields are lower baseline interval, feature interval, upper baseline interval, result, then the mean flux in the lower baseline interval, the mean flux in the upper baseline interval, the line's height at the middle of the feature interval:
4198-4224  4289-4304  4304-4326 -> 2.1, 16.7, 16.7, 16.7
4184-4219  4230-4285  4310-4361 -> 2.7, 15.8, 19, 17.2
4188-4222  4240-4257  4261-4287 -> -1.1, 16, 16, 16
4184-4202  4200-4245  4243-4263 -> -3.5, 14.6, 16.6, 15.6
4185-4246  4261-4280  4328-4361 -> 2.0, 16.3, 19.6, 17.7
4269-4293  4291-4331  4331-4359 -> 3.5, 15.6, 19.7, 17.6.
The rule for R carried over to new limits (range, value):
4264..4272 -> 16.3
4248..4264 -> 15.8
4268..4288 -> 15.7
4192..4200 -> 14.1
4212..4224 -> 16.5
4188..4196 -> 14.2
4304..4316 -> 15.2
